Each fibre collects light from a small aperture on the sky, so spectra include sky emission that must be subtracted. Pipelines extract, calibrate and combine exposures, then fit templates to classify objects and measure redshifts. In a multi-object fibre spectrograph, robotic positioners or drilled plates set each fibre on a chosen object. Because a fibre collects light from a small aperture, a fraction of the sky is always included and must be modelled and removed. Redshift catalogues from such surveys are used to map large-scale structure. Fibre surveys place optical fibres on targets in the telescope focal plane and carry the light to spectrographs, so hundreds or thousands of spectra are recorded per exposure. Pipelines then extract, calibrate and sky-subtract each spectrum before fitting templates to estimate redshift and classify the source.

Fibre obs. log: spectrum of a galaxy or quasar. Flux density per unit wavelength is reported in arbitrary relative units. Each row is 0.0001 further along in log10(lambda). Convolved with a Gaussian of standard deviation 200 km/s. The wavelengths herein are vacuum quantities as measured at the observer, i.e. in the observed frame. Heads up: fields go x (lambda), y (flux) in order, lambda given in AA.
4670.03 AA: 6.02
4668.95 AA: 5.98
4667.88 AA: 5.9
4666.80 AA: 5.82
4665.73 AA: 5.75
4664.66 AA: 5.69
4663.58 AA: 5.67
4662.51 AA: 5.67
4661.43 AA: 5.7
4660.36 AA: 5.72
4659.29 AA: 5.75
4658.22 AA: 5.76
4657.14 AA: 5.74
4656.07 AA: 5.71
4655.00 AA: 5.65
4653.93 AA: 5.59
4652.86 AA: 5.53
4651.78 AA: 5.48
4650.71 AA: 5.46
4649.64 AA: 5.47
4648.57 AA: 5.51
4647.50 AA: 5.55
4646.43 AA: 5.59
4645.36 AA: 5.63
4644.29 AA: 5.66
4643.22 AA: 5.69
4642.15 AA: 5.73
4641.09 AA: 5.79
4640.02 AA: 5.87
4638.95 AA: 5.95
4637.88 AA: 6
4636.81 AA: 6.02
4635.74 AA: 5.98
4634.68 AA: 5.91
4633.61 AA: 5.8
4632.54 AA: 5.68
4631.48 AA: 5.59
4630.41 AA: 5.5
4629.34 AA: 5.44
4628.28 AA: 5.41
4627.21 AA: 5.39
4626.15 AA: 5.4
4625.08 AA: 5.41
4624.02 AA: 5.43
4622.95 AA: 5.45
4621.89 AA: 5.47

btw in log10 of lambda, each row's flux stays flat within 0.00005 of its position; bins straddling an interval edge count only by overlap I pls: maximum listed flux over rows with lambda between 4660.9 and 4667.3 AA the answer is 5.82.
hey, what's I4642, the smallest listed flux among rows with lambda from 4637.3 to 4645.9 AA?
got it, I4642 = 5.63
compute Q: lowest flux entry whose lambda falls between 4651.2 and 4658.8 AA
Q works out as 5.48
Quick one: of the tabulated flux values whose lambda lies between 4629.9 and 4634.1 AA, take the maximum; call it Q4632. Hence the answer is 5.8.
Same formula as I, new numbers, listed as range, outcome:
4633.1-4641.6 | 6.02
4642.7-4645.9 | 5.69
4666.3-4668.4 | 5.9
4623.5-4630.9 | 5.5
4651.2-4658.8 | 5.76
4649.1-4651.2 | 5.47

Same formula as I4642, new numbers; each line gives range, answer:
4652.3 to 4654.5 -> 5.53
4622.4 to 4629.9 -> 5.39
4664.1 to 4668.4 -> 5.69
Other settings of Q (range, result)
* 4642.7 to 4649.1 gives 5.51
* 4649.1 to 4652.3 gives 5.46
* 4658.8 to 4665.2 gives 5.67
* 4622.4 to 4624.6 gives 5.43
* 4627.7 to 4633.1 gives 5.41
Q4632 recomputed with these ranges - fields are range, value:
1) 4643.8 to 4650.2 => 5.66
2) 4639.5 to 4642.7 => 5.87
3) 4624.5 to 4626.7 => 5.41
